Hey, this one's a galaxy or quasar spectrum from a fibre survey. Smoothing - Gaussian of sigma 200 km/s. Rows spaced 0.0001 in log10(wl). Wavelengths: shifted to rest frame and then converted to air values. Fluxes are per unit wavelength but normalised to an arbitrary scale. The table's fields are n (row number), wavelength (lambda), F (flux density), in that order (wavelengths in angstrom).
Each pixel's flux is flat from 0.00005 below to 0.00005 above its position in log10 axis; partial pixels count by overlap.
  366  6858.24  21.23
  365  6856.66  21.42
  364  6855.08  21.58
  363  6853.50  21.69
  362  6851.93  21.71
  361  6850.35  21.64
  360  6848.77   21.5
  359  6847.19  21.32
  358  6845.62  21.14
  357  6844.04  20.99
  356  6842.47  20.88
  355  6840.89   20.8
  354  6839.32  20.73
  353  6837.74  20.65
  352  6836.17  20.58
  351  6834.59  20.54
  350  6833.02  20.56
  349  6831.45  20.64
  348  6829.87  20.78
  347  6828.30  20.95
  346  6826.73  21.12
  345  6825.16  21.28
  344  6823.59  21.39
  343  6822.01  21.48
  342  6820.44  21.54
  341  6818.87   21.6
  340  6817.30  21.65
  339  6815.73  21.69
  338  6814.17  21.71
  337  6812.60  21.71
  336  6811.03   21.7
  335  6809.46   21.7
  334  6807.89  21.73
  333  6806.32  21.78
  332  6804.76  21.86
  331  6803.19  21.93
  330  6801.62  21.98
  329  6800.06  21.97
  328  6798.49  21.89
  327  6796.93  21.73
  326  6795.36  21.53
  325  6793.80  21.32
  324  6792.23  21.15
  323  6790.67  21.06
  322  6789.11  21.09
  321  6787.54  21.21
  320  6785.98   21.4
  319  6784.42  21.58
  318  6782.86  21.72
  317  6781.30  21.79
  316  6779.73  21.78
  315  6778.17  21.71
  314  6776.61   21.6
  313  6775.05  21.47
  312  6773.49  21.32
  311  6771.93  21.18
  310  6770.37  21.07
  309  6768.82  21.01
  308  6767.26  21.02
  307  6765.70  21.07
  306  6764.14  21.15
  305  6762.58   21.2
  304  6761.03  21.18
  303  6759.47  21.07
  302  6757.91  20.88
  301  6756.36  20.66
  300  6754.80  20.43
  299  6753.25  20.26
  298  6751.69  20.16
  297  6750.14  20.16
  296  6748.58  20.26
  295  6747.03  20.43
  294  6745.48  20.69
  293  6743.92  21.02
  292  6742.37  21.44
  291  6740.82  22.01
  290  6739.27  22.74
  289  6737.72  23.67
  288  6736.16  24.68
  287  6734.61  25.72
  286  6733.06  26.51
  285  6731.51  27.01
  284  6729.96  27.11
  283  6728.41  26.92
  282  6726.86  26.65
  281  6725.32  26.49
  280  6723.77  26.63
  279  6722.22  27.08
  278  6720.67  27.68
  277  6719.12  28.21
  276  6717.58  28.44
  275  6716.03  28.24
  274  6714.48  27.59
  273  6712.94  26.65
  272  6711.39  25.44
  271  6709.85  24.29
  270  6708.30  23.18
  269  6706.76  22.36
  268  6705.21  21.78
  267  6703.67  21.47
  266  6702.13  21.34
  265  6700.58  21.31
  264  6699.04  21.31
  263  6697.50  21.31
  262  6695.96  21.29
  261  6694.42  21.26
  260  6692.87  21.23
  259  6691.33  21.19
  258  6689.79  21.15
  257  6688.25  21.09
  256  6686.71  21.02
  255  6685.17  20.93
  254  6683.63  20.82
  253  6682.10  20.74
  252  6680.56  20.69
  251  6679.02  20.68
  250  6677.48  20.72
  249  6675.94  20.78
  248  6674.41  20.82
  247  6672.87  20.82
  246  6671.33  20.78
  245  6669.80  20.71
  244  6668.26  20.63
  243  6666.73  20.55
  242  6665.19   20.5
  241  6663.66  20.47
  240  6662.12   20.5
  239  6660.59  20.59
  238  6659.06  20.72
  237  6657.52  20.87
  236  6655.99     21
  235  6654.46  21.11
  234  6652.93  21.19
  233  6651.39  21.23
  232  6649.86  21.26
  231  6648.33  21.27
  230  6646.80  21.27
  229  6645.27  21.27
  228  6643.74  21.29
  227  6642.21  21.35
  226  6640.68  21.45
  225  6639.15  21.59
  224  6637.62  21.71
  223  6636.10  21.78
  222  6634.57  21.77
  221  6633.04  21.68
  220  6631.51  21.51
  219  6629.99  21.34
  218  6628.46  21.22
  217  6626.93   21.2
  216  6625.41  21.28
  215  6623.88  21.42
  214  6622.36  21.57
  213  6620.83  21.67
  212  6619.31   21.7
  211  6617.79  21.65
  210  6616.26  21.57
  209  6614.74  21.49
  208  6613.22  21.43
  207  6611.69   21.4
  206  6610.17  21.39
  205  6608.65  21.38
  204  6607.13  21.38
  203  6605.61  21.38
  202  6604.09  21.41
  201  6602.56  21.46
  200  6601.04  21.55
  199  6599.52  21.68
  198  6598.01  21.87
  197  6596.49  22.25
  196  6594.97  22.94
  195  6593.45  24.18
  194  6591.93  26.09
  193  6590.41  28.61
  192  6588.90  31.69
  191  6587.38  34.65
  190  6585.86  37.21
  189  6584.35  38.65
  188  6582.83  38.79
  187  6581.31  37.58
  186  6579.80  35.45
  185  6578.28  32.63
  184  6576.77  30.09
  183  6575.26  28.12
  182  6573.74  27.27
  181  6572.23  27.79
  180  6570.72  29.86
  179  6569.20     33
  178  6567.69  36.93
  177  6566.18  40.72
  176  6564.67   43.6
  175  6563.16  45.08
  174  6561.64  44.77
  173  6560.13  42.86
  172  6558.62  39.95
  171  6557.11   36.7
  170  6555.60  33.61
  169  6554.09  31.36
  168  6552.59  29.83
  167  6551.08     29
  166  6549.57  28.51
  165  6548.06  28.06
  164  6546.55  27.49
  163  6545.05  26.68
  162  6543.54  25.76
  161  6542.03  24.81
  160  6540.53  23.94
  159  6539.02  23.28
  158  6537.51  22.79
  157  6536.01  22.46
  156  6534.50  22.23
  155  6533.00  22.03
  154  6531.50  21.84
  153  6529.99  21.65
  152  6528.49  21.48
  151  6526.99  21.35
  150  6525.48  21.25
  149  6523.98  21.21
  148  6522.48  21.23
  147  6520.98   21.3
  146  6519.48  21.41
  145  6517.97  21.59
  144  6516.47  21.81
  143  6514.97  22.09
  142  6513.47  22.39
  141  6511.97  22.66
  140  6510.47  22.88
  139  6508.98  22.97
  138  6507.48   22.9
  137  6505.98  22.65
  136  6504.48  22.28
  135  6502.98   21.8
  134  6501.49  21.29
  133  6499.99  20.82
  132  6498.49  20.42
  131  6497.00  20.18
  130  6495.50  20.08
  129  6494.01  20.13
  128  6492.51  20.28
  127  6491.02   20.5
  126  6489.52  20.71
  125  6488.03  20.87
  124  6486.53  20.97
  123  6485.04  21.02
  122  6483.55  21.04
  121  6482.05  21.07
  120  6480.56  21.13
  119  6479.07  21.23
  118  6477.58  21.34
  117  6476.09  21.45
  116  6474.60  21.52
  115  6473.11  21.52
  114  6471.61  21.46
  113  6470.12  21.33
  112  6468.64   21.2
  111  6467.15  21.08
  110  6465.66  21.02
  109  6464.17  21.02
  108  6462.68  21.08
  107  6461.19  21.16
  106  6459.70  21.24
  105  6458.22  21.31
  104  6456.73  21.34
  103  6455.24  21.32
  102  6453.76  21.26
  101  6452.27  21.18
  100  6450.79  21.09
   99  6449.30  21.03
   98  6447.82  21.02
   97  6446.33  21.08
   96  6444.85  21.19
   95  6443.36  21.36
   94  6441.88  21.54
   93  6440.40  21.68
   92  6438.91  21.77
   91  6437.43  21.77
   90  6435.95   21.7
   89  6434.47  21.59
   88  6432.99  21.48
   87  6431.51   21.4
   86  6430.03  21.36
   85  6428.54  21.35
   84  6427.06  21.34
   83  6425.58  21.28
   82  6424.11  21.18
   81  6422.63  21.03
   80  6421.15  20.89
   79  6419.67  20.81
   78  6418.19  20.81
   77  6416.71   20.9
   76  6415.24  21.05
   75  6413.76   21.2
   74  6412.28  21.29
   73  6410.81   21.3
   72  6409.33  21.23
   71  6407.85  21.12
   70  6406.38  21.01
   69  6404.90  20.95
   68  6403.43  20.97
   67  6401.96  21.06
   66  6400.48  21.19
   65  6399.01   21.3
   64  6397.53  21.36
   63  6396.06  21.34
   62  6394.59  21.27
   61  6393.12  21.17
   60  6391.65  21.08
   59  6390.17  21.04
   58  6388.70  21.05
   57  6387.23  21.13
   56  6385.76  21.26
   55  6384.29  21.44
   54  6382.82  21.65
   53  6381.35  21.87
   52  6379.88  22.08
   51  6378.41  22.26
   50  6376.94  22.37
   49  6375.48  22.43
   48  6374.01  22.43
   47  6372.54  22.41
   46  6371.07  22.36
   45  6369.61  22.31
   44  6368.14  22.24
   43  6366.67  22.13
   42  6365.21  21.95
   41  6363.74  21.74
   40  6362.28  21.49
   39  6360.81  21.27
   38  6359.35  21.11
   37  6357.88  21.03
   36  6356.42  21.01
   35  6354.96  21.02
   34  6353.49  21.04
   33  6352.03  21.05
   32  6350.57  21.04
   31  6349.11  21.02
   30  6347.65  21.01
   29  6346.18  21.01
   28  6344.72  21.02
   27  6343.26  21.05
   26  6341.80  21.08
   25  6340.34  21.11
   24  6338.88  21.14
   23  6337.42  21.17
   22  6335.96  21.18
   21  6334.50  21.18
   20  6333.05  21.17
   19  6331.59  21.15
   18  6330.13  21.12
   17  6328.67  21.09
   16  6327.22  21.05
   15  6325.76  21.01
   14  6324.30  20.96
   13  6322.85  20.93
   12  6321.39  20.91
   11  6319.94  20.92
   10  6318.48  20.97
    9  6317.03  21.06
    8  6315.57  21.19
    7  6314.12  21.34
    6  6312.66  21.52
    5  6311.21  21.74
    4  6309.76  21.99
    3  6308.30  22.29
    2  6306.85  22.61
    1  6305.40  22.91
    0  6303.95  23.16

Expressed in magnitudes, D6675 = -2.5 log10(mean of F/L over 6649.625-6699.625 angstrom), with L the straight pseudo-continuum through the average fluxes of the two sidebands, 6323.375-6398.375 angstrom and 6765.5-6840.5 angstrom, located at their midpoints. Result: 0.025 mag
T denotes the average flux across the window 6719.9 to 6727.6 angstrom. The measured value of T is 26.9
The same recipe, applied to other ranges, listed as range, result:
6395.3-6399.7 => 21.3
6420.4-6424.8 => 21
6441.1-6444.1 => 21.5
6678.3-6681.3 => 20.7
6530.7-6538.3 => 22.3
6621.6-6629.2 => 21.3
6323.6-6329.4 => 21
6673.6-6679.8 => 20.7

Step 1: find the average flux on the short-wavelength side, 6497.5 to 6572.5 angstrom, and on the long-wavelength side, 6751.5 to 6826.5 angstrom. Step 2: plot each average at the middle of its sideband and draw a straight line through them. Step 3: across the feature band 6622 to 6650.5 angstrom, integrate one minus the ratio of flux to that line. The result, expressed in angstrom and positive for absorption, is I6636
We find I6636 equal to 3.76 angstrom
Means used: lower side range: 26.9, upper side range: 21.4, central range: 21.4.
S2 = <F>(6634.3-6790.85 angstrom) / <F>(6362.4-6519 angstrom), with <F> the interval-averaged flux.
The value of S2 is 1.04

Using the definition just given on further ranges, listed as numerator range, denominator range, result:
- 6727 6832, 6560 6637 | 0.80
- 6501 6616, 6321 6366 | 1.28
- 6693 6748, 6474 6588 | 0.91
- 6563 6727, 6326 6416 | 1.13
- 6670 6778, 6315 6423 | 1.06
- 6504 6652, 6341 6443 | 1.21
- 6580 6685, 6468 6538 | 1.06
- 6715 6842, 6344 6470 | 1.04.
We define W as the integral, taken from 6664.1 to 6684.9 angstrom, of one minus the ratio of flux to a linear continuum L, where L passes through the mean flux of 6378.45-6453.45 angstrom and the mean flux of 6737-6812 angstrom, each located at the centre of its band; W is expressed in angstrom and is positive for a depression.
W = 0.6 angstrom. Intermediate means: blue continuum 21.3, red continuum 21.3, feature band 20.7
